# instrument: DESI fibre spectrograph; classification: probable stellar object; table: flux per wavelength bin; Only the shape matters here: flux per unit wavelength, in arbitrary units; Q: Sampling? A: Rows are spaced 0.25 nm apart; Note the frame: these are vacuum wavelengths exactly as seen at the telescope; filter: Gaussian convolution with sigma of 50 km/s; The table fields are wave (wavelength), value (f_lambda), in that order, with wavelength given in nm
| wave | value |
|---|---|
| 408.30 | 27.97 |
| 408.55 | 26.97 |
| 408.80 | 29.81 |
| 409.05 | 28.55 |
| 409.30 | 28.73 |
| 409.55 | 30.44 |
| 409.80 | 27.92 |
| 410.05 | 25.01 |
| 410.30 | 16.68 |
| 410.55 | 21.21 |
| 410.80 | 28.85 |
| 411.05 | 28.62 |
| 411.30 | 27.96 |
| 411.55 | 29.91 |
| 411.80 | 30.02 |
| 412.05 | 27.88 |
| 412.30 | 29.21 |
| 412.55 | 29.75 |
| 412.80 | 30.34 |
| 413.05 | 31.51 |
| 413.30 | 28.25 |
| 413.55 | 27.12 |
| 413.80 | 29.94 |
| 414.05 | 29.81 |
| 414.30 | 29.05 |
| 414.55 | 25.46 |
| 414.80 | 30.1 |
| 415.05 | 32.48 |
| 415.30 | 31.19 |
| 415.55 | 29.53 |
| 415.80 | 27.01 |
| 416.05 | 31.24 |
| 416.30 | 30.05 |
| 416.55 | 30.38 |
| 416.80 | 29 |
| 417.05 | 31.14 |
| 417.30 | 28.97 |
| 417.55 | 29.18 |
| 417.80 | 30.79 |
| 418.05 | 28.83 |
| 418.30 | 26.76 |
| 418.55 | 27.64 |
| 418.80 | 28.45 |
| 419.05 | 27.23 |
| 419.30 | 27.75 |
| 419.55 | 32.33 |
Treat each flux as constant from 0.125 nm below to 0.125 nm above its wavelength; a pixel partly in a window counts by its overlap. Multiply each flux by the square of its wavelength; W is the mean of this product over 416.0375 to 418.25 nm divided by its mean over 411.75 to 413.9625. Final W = 1.04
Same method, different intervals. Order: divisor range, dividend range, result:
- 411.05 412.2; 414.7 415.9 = 1.06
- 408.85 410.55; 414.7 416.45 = 1.20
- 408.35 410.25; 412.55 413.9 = 1.08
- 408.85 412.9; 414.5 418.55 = 1.10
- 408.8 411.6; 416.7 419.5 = 1.12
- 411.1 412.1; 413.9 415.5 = 1.04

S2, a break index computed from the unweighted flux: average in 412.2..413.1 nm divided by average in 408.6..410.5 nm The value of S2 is 1.14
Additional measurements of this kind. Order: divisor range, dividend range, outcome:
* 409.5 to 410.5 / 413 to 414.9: 1.18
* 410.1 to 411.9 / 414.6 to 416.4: 1.15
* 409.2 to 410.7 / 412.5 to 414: 1.18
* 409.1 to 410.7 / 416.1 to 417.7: 1.18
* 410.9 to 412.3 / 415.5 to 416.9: 1.02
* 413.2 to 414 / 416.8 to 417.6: 1.04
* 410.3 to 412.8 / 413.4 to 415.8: 1.06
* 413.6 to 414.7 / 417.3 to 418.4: 1.02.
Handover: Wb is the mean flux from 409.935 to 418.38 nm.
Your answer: 28.6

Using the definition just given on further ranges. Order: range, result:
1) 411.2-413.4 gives 29.5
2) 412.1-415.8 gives 29.4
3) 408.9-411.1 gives 26.2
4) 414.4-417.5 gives 29.7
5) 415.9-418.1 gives 30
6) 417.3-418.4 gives 28.9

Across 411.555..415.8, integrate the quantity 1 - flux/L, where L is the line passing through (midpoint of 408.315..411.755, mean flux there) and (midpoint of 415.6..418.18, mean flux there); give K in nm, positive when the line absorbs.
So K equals -0.15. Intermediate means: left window 27.1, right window 29.6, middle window 29.4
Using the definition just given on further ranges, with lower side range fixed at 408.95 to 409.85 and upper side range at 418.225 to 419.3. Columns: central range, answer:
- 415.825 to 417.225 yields -0.108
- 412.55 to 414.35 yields -0.069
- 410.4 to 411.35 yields 0.082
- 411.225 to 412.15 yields -0.012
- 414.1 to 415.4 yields -0.067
